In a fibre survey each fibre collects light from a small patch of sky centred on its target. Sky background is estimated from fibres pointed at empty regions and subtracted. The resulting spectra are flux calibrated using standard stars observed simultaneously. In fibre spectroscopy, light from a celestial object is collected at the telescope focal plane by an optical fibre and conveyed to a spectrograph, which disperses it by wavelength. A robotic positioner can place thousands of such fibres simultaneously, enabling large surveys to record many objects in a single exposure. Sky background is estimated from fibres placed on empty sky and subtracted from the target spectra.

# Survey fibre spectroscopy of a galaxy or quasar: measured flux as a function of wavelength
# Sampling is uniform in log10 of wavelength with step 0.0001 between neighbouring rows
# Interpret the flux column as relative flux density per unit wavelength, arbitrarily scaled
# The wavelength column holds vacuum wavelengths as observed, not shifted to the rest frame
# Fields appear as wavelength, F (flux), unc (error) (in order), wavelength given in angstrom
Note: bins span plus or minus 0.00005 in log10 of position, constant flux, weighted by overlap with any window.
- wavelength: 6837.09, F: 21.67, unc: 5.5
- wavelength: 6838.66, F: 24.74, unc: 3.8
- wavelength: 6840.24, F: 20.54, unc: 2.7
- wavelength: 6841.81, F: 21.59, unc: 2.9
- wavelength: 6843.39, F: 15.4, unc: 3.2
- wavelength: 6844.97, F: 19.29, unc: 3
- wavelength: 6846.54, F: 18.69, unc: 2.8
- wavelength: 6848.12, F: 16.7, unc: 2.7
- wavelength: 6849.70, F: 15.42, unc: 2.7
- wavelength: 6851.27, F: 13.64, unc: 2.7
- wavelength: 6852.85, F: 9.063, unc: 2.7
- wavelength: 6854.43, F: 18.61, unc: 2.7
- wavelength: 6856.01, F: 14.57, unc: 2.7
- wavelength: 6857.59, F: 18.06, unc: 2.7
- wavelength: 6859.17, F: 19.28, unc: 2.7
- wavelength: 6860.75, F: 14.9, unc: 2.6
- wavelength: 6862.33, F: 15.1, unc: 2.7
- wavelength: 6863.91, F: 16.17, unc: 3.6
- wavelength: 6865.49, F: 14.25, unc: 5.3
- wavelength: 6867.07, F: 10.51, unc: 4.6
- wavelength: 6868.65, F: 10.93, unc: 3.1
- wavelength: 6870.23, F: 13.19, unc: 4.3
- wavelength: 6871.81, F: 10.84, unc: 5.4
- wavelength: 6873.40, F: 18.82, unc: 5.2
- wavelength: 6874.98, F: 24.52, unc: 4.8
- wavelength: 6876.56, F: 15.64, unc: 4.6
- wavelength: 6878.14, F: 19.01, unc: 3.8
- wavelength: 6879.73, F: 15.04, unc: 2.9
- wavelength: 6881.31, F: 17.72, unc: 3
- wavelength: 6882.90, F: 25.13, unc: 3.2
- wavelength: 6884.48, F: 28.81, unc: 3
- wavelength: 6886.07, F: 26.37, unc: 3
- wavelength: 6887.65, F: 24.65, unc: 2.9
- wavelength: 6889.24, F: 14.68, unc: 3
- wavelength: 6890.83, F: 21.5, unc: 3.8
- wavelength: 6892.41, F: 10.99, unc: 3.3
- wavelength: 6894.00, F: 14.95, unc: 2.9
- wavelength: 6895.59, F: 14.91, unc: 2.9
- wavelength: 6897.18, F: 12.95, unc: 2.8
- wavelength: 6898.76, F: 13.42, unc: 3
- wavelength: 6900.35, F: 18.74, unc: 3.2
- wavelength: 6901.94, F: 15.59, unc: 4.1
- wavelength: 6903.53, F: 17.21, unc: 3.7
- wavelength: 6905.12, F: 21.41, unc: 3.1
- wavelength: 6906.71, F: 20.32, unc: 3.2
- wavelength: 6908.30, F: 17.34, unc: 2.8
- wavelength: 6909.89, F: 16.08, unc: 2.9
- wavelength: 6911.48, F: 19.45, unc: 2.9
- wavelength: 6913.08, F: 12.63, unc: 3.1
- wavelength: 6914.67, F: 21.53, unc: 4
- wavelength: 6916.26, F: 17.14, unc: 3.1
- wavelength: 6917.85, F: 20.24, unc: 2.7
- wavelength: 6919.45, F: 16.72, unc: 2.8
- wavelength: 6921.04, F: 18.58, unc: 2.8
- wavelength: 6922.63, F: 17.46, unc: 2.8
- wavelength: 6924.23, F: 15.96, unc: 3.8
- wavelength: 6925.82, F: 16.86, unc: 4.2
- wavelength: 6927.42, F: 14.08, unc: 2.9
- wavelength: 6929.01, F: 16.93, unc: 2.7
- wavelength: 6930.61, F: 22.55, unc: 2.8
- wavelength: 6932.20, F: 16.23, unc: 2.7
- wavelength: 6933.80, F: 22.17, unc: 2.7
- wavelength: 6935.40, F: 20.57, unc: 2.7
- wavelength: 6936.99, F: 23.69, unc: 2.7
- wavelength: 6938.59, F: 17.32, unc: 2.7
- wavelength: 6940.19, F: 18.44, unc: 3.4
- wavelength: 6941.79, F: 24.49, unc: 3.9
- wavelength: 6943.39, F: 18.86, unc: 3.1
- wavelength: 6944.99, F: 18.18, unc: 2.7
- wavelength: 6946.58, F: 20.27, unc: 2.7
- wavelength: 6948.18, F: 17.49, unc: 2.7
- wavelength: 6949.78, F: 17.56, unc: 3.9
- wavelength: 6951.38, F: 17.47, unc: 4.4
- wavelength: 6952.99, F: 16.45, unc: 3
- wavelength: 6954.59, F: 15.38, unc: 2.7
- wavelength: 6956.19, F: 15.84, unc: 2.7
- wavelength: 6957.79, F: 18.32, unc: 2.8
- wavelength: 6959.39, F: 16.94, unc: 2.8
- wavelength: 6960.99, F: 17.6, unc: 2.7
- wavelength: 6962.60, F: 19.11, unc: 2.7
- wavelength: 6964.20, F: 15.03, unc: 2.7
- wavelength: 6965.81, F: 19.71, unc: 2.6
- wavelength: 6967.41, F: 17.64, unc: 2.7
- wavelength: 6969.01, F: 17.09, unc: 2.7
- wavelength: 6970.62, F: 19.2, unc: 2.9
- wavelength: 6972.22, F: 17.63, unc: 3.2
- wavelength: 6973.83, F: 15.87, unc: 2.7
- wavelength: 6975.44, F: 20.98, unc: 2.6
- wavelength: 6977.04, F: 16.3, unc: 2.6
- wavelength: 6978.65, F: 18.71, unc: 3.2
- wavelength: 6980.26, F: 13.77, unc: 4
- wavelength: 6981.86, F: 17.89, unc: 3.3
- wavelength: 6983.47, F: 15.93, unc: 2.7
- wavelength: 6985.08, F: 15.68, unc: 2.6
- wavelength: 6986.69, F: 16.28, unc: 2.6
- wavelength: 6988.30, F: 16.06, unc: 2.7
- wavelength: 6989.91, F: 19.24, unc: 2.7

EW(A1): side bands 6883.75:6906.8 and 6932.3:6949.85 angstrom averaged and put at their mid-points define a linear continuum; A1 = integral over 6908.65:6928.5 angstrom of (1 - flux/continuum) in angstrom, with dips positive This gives 2.0 angstrom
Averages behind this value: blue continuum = 18.3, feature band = 17.2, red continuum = 19.9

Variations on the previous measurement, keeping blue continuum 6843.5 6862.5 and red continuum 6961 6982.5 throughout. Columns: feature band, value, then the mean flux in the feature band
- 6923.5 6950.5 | -2.8 angstrom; 18.9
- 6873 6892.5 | -4.8 angstrom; 20.6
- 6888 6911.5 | 0.0 angstrom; 16.7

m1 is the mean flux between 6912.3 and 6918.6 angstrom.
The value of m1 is 17.9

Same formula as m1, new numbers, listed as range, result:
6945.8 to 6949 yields 18.9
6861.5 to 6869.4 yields 13.4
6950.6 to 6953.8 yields 16.9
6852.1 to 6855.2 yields 13.9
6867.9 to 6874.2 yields 13.5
